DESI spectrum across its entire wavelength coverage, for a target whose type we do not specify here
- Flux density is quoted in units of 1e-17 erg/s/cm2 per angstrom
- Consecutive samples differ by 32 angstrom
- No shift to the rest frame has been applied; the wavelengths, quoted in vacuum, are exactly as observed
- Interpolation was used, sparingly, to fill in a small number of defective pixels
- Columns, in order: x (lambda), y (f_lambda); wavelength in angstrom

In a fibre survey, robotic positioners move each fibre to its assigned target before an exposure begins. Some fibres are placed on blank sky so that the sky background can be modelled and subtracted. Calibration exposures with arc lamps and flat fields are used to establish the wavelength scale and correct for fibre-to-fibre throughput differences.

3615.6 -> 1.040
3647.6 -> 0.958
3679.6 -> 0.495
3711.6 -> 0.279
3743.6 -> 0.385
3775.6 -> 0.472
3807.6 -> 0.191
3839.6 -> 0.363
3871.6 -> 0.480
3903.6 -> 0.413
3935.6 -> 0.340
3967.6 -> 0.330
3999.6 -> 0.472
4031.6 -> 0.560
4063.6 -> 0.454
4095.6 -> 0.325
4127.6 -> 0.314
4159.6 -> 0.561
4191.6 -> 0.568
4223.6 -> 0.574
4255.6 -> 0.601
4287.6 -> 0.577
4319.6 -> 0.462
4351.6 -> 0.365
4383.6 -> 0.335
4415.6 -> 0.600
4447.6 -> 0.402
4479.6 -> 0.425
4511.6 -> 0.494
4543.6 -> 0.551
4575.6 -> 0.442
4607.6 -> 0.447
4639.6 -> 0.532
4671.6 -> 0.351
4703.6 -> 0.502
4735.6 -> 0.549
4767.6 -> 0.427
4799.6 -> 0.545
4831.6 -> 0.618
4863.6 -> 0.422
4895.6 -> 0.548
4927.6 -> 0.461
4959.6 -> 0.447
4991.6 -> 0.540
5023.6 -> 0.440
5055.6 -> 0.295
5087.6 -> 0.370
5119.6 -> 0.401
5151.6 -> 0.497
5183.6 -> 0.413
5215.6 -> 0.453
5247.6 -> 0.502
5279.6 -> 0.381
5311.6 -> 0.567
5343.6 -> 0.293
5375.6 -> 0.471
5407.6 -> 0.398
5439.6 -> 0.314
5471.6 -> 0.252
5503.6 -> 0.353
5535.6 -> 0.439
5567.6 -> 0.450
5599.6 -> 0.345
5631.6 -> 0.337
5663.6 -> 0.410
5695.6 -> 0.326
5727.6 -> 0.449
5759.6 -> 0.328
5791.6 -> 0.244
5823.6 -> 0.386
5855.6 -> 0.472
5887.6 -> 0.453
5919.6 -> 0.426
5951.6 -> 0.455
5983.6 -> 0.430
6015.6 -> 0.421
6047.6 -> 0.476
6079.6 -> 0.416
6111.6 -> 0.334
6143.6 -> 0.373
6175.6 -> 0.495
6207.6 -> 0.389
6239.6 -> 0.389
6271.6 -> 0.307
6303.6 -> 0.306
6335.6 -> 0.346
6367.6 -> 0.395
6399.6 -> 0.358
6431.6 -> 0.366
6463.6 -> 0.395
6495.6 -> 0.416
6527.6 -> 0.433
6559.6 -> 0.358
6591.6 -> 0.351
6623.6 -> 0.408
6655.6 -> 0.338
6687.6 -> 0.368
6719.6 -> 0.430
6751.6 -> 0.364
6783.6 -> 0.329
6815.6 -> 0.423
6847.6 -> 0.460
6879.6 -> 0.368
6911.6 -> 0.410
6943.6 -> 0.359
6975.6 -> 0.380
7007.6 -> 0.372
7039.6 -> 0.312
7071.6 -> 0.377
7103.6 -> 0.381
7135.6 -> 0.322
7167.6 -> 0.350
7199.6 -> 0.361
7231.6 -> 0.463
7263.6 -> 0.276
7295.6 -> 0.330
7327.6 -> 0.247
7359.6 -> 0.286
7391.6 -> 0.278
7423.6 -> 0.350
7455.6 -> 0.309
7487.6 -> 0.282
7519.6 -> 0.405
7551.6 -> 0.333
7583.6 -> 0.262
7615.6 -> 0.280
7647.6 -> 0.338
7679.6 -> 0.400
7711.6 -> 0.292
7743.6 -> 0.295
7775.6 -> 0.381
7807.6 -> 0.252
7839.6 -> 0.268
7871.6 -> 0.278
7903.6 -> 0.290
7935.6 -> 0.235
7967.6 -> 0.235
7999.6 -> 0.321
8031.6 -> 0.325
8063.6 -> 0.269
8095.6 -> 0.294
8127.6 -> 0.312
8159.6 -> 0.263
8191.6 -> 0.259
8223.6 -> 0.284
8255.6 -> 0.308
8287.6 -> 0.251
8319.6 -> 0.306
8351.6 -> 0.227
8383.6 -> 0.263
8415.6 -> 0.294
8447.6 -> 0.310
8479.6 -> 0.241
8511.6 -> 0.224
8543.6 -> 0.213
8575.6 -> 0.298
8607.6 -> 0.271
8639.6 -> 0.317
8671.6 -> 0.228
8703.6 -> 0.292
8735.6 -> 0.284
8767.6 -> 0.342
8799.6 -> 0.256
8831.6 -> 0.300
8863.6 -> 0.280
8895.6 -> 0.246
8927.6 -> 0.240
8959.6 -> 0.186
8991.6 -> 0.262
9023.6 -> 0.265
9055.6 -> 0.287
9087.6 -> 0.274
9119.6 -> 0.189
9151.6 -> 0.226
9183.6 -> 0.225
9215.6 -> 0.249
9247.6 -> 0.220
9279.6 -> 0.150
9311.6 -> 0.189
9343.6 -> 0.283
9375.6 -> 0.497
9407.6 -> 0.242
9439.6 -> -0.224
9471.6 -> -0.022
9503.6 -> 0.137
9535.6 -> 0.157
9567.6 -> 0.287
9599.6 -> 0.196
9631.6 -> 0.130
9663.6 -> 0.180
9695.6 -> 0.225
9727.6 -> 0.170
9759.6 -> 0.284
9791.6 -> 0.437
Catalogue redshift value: 0.041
